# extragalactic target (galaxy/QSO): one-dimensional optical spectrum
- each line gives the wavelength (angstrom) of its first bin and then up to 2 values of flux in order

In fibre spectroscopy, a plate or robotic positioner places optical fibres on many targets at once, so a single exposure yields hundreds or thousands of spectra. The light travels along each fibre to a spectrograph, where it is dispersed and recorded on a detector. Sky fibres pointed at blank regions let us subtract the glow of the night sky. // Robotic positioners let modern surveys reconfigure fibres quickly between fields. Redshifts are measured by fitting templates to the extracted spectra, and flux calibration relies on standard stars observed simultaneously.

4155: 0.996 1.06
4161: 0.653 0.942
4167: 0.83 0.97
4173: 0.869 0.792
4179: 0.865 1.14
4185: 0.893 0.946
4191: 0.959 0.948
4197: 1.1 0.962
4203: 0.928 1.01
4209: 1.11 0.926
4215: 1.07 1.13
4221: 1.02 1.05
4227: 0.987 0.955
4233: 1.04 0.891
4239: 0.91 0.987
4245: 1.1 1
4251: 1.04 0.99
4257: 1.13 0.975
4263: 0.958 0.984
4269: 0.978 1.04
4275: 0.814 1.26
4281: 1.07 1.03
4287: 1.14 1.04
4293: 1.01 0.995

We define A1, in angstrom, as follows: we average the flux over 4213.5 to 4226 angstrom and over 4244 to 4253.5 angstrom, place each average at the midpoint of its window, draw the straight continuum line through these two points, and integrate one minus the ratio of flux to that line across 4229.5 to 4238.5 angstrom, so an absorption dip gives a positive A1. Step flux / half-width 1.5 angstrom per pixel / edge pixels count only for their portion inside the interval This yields 0.8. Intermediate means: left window 1.06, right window 1.04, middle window 0.957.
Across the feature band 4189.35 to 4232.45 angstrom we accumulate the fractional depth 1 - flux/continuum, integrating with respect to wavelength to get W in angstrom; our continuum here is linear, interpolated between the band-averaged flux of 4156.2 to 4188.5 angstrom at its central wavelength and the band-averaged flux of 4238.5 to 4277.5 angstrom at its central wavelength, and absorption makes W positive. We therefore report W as -2.9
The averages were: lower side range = 0.905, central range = 1.01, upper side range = 1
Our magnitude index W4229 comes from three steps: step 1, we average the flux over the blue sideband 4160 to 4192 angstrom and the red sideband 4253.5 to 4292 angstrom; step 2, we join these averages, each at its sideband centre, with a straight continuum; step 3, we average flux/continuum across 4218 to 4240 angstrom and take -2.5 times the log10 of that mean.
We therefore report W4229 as -0.02 mag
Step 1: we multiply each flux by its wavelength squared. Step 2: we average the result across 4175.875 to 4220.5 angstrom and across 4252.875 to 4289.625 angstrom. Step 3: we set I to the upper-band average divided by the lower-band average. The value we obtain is 1.08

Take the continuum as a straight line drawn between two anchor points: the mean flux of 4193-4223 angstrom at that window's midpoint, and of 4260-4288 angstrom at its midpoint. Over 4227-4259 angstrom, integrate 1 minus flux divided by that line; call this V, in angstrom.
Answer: 0.7 angstrom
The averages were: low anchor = 1.02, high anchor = 1.03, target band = 1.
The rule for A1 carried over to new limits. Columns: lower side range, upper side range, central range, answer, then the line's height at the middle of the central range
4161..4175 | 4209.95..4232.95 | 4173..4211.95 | -1.0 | 0.941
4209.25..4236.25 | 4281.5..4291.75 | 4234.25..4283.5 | 1.8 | 1.05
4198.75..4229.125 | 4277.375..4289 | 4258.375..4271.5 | 1.3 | 1.09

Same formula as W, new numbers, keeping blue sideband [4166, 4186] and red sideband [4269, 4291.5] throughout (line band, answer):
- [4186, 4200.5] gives -0.7 angstrom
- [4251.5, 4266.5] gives 0.2 angstrom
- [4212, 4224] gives -1.1 angstrom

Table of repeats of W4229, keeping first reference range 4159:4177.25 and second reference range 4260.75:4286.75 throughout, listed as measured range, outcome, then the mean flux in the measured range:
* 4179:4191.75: -0.11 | 0.972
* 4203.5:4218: -0.13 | 1.03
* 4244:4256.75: -0.06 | 1.04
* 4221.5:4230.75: -0.07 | 1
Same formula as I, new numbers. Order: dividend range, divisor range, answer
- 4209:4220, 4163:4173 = 1.19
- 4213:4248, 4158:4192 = 1.15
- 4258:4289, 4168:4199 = 1.13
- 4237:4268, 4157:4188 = 1.16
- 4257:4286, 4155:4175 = 1.20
